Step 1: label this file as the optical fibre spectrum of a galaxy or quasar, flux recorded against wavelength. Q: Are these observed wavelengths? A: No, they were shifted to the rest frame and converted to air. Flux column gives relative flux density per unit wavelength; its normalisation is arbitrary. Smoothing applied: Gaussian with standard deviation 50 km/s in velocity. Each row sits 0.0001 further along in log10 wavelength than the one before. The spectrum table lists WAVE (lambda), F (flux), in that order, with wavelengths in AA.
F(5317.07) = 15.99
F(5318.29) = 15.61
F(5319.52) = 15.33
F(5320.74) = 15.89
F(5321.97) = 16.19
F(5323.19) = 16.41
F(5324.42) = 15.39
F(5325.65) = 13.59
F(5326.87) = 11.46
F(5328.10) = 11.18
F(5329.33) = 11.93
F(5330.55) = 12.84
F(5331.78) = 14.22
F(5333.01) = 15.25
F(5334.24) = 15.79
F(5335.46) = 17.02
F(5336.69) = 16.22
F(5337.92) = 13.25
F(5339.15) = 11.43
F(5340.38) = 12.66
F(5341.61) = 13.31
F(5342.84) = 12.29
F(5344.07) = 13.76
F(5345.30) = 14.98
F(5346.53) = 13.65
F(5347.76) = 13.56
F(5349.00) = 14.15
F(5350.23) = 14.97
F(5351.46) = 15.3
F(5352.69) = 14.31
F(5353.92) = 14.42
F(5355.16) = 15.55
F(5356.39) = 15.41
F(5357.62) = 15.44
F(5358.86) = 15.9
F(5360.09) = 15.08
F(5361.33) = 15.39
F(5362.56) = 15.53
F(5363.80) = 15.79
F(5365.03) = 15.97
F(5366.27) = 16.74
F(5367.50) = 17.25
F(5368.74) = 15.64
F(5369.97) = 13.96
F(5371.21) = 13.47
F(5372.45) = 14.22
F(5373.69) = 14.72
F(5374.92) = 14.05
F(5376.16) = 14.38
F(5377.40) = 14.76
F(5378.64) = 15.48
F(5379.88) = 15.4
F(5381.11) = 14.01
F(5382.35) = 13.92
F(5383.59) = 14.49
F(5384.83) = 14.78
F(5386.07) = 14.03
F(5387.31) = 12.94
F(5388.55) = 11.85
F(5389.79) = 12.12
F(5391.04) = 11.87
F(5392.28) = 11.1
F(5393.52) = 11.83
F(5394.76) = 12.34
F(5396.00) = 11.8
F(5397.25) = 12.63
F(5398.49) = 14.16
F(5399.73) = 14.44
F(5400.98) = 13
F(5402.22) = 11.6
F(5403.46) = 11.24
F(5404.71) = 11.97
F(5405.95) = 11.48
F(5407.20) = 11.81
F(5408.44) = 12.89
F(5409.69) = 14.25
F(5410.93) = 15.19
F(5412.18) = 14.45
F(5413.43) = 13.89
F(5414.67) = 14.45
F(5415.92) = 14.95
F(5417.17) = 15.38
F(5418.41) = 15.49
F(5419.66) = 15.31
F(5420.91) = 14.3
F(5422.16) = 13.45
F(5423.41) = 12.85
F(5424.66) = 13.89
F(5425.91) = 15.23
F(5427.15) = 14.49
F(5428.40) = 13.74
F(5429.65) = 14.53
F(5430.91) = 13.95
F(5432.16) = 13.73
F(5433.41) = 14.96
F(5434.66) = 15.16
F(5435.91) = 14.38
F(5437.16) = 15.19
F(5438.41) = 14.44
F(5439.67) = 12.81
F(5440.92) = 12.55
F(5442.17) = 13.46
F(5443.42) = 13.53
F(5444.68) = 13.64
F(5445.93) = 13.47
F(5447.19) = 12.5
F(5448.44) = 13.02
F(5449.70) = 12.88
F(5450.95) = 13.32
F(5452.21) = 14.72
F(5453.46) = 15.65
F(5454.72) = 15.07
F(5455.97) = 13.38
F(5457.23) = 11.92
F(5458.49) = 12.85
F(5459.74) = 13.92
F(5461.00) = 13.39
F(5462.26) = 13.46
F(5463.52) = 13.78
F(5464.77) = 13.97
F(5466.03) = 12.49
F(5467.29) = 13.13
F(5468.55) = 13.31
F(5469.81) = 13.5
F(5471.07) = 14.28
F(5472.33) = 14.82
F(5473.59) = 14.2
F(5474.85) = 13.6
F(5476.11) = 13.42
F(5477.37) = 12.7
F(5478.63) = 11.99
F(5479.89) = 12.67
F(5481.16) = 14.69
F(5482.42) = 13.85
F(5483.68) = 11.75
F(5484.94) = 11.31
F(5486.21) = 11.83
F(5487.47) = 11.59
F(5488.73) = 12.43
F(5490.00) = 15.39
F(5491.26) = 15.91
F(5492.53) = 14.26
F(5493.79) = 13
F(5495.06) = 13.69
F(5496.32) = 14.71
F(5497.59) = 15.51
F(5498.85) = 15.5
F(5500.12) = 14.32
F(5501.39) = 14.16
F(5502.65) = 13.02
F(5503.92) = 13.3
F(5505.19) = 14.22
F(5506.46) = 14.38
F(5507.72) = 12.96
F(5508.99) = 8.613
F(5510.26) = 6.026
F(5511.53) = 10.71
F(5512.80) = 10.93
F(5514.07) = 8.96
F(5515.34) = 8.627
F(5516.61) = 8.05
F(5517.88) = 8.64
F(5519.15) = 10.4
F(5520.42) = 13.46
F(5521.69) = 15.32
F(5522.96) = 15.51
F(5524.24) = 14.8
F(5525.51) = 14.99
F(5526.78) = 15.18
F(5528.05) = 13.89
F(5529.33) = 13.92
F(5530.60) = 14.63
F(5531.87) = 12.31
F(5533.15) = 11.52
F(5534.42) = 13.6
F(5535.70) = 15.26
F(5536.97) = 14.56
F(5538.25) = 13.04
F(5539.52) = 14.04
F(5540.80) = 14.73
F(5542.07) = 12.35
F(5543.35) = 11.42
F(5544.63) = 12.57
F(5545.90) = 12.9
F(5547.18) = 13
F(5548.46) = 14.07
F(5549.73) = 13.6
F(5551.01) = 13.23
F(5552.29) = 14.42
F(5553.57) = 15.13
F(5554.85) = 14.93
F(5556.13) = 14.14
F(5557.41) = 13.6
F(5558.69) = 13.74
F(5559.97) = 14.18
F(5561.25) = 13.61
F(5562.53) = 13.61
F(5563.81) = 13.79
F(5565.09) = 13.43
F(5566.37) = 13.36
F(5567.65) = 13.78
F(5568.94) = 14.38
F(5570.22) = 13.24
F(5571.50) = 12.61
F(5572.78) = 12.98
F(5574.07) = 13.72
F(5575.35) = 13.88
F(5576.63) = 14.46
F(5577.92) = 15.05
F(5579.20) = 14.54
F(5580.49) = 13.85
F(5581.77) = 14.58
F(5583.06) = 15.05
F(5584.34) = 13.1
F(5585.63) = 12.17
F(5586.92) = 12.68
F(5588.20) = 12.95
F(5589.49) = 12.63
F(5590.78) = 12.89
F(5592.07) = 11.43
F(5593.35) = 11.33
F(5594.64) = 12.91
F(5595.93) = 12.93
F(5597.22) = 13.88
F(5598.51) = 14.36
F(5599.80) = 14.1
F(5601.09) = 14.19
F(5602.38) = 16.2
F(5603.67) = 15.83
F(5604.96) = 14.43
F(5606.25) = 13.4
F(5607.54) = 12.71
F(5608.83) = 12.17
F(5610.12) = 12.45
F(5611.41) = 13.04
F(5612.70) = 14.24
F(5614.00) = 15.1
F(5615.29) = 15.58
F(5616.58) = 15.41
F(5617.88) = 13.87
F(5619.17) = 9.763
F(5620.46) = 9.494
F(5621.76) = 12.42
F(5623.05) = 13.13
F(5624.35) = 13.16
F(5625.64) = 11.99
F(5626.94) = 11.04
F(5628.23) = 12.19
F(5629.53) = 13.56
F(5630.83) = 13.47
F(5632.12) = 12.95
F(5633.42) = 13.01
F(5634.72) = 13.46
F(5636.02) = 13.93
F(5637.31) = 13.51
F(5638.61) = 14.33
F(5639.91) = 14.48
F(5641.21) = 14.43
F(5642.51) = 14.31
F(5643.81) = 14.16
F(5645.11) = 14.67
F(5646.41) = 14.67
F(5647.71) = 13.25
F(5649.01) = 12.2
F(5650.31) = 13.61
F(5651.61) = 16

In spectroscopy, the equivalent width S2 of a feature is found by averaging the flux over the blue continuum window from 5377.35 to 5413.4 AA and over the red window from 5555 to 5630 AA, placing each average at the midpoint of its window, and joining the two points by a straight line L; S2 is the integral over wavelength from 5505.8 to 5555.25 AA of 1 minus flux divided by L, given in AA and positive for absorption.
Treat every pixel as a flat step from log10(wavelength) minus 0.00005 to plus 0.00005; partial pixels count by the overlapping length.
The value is 2.3 AA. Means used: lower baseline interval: 13.2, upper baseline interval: 13.4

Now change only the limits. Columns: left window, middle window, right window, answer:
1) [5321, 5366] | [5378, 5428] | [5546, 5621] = 2.6 AA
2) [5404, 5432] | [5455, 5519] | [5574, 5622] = 4.8 AA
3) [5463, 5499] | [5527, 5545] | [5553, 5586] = 0.4 AA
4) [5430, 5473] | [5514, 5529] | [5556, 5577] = 1.3 AA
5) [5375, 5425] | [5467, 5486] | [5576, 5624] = 0.3 AA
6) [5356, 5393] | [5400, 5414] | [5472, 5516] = 1.1 AA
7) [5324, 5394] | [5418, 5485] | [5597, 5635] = 0.9 AA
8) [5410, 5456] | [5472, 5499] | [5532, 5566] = 0.7 AA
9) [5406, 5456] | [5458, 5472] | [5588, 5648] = 0.4 AA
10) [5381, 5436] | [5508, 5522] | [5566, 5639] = 3.7 AA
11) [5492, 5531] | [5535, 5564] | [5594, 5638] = -1.7 AA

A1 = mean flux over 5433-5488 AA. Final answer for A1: 13.5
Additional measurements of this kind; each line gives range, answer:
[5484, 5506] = 13.7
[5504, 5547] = 12.5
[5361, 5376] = 15.2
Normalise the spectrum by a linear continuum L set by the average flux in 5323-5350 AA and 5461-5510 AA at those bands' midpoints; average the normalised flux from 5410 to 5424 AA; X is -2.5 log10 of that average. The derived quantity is -0.071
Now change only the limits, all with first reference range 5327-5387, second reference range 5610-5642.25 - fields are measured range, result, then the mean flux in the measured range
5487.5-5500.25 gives -0.04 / 14.3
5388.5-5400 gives 0.16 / 12.4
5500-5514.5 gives 0.17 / 11.7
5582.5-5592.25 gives 0.04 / 12.9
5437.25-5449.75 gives 0.06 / 13.3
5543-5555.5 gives 0.00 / 13.6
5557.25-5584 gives -0.03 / 13.9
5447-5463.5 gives 0.04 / 13.6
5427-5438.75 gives -0.02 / 14.5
